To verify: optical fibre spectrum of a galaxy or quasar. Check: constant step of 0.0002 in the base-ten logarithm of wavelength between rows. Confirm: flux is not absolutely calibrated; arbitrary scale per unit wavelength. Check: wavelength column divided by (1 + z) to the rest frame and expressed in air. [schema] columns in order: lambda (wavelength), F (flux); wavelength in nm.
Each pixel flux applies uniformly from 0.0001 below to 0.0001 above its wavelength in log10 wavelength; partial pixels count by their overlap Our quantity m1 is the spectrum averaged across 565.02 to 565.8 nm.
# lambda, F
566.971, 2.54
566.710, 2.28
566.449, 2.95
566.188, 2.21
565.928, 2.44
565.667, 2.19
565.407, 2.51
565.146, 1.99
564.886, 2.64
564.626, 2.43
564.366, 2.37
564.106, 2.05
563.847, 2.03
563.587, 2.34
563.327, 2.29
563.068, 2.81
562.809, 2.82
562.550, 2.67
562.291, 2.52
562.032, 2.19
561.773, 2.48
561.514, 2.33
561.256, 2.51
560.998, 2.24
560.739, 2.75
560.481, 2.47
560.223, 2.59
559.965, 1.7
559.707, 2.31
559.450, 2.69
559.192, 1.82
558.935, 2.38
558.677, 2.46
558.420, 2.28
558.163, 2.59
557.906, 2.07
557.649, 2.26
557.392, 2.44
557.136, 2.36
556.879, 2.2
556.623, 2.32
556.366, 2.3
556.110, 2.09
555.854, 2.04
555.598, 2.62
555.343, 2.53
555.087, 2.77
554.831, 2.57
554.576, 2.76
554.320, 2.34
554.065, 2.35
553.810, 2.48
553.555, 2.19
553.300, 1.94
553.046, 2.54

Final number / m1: 2.23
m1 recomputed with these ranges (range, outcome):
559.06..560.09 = 2.13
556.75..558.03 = 2.27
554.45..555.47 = 2.66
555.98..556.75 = 2.23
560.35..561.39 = 2.49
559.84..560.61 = 2.26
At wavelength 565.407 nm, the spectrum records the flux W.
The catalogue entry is 2.51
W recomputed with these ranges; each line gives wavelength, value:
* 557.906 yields 2.07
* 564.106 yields 2.05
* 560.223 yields 2.59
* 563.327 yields 2.29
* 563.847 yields 2.03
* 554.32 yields 2.34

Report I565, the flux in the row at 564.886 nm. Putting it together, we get 2.64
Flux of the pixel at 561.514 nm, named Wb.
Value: 2.33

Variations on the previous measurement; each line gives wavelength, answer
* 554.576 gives 2.76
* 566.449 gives 2.95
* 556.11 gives 2.09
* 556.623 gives 2.32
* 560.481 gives 2.47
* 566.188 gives 2.21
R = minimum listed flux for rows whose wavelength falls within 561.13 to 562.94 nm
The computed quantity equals 2.19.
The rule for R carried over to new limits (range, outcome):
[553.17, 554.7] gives 1.94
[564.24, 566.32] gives 1.99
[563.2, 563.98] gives 2.03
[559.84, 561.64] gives 1.7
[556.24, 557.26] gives 2.2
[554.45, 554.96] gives 2.57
